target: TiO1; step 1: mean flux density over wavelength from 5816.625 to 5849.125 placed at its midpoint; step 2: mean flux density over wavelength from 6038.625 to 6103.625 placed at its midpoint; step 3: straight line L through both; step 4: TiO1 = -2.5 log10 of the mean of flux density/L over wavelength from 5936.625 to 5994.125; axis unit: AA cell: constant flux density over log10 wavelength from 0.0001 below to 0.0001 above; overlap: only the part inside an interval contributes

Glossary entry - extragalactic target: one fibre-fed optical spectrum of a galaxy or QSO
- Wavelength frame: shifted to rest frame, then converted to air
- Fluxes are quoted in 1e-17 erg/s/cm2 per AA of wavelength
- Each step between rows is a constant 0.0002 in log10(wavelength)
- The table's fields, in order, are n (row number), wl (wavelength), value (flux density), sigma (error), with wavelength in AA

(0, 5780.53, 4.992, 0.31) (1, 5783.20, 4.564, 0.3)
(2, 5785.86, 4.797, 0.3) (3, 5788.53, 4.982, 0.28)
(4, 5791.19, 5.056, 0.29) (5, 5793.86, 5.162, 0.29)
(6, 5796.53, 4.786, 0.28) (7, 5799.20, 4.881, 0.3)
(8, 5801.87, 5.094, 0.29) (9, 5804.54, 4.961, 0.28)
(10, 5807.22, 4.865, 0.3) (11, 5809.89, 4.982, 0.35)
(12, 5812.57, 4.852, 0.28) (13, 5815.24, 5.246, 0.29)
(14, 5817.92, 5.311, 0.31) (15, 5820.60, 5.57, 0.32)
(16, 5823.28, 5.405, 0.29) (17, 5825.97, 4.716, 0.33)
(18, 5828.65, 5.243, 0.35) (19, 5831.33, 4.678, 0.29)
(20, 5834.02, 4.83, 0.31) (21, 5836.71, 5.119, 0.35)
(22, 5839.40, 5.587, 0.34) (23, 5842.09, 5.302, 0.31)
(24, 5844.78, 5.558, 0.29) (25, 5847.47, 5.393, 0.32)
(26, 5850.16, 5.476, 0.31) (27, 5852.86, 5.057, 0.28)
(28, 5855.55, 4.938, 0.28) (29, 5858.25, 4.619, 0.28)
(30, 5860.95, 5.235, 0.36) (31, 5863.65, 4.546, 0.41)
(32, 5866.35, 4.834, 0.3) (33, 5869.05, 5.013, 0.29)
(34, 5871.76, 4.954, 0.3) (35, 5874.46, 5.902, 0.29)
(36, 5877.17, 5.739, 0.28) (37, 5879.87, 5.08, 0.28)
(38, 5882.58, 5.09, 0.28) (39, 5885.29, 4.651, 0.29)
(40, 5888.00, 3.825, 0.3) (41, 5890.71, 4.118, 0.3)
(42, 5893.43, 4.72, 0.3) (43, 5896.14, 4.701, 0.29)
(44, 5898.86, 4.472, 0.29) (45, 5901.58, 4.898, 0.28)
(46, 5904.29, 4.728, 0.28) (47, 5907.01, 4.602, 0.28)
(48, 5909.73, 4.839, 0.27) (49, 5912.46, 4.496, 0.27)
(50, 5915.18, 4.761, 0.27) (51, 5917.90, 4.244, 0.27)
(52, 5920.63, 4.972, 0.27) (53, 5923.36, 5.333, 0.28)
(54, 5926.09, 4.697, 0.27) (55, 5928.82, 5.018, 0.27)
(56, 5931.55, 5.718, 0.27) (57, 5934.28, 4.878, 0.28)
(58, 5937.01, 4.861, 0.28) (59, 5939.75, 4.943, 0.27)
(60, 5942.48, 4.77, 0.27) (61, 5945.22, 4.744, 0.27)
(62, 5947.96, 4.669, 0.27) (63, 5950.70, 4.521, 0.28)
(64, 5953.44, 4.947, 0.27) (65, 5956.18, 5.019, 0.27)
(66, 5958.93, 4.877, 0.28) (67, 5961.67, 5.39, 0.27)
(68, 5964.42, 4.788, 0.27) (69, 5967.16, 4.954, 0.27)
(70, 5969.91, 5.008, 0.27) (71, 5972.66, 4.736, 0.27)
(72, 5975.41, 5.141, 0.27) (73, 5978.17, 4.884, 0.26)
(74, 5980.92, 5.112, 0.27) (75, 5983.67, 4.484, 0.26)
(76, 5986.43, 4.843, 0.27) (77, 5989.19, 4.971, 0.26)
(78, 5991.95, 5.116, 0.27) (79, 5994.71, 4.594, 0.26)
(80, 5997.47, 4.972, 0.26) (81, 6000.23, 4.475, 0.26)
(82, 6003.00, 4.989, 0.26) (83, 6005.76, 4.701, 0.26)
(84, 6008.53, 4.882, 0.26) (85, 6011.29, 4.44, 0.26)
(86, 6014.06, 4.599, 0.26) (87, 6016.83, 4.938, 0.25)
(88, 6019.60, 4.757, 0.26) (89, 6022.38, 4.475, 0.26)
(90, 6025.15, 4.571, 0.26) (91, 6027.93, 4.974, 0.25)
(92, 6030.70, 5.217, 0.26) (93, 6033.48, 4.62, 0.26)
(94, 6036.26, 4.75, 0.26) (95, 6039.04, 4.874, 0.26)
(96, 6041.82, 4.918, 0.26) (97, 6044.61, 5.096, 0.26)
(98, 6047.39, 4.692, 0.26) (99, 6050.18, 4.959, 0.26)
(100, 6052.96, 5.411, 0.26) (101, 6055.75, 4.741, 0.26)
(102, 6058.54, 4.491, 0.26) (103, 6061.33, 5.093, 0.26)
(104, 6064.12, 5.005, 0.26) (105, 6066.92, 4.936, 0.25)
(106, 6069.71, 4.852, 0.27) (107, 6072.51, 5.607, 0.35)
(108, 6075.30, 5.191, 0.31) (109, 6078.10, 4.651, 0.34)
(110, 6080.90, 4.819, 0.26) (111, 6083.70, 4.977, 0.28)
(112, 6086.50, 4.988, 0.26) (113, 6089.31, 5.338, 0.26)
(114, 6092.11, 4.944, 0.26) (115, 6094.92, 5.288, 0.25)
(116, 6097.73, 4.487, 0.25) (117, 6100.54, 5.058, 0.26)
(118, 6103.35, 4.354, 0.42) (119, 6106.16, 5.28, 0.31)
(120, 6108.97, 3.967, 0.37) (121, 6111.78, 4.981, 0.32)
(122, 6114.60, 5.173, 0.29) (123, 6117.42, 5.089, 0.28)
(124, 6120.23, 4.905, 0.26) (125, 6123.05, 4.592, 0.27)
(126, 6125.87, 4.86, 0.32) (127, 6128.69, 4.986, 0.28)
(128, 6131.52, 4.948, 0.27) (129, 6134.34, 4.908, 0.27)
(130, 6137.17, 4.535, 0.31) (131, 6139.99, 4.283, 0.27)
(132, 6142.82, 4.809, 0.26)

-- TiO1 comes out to 0.041 mag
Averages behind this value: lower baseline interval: 5.23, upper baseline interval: 4.96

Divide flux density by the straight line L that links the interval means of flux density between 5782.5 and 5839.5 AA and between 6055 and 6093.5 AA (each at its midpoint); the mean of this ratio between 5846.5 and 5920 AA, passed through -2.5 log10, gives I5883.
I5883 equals 0.04 mag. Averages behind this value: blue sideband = 5.02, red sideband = 4.98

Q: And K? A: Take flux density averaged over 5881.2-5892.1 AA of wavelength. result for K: 4.42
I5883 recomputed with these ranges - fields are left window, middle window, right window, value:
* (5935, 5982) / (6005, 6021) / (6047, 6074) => 0.05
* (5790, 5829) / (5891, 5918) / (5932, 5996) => 0.07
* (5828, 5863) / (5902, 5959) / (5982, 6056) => 0.03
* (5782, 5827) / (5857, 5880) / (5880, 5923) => -0.08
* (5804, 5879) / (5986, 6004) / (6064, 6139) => 0.03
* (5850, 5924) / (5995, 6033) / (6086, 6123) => 0.03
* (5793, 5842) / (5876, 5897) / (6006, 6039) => 0.05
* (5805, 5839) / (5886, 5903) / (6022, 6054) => 0.13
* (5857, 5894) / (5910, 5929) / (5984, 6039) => 0.02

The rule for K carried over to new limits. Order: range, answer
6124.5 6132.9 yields 4.93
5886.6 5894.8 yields 4.23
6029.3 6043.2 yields 4.88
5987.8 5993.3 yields 5.04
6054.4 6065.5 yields 4.83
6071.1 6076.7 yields 5.4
